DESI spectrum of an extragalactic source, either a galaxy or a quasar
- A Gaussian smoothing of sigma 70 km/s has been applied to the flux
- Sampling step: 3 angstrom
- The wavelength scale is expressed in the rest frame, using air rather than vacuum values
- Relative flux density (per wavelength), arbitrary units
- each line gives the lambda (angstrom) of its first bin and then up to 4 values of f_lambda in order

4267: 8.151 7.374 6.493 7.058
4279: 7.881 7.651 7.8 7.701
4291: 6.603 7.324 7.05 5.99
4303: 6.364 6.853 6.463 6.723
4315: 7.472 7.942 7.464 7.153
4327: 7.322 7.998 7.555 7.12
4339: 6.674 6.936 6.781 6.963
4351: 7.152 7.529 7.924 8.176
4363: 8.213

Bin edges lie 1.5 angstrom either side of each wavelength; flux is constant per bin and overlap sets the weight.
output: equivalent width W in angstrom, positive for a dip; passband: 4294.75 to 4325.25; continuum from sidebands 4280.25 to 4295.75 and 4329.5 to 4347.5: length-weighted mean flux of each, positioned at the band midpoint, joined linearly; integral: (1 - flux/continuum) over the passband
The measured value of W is 1.4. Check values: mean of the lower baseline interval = 7.42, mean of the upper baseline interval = 7.12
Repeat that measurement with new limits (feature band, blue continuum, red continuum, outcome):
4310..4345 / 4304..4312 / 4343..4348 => -2.68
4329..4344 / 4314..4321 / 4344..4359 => 0.52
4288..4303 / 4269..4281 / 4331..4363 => 0.93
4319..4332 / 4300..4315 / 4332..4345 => -1.23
